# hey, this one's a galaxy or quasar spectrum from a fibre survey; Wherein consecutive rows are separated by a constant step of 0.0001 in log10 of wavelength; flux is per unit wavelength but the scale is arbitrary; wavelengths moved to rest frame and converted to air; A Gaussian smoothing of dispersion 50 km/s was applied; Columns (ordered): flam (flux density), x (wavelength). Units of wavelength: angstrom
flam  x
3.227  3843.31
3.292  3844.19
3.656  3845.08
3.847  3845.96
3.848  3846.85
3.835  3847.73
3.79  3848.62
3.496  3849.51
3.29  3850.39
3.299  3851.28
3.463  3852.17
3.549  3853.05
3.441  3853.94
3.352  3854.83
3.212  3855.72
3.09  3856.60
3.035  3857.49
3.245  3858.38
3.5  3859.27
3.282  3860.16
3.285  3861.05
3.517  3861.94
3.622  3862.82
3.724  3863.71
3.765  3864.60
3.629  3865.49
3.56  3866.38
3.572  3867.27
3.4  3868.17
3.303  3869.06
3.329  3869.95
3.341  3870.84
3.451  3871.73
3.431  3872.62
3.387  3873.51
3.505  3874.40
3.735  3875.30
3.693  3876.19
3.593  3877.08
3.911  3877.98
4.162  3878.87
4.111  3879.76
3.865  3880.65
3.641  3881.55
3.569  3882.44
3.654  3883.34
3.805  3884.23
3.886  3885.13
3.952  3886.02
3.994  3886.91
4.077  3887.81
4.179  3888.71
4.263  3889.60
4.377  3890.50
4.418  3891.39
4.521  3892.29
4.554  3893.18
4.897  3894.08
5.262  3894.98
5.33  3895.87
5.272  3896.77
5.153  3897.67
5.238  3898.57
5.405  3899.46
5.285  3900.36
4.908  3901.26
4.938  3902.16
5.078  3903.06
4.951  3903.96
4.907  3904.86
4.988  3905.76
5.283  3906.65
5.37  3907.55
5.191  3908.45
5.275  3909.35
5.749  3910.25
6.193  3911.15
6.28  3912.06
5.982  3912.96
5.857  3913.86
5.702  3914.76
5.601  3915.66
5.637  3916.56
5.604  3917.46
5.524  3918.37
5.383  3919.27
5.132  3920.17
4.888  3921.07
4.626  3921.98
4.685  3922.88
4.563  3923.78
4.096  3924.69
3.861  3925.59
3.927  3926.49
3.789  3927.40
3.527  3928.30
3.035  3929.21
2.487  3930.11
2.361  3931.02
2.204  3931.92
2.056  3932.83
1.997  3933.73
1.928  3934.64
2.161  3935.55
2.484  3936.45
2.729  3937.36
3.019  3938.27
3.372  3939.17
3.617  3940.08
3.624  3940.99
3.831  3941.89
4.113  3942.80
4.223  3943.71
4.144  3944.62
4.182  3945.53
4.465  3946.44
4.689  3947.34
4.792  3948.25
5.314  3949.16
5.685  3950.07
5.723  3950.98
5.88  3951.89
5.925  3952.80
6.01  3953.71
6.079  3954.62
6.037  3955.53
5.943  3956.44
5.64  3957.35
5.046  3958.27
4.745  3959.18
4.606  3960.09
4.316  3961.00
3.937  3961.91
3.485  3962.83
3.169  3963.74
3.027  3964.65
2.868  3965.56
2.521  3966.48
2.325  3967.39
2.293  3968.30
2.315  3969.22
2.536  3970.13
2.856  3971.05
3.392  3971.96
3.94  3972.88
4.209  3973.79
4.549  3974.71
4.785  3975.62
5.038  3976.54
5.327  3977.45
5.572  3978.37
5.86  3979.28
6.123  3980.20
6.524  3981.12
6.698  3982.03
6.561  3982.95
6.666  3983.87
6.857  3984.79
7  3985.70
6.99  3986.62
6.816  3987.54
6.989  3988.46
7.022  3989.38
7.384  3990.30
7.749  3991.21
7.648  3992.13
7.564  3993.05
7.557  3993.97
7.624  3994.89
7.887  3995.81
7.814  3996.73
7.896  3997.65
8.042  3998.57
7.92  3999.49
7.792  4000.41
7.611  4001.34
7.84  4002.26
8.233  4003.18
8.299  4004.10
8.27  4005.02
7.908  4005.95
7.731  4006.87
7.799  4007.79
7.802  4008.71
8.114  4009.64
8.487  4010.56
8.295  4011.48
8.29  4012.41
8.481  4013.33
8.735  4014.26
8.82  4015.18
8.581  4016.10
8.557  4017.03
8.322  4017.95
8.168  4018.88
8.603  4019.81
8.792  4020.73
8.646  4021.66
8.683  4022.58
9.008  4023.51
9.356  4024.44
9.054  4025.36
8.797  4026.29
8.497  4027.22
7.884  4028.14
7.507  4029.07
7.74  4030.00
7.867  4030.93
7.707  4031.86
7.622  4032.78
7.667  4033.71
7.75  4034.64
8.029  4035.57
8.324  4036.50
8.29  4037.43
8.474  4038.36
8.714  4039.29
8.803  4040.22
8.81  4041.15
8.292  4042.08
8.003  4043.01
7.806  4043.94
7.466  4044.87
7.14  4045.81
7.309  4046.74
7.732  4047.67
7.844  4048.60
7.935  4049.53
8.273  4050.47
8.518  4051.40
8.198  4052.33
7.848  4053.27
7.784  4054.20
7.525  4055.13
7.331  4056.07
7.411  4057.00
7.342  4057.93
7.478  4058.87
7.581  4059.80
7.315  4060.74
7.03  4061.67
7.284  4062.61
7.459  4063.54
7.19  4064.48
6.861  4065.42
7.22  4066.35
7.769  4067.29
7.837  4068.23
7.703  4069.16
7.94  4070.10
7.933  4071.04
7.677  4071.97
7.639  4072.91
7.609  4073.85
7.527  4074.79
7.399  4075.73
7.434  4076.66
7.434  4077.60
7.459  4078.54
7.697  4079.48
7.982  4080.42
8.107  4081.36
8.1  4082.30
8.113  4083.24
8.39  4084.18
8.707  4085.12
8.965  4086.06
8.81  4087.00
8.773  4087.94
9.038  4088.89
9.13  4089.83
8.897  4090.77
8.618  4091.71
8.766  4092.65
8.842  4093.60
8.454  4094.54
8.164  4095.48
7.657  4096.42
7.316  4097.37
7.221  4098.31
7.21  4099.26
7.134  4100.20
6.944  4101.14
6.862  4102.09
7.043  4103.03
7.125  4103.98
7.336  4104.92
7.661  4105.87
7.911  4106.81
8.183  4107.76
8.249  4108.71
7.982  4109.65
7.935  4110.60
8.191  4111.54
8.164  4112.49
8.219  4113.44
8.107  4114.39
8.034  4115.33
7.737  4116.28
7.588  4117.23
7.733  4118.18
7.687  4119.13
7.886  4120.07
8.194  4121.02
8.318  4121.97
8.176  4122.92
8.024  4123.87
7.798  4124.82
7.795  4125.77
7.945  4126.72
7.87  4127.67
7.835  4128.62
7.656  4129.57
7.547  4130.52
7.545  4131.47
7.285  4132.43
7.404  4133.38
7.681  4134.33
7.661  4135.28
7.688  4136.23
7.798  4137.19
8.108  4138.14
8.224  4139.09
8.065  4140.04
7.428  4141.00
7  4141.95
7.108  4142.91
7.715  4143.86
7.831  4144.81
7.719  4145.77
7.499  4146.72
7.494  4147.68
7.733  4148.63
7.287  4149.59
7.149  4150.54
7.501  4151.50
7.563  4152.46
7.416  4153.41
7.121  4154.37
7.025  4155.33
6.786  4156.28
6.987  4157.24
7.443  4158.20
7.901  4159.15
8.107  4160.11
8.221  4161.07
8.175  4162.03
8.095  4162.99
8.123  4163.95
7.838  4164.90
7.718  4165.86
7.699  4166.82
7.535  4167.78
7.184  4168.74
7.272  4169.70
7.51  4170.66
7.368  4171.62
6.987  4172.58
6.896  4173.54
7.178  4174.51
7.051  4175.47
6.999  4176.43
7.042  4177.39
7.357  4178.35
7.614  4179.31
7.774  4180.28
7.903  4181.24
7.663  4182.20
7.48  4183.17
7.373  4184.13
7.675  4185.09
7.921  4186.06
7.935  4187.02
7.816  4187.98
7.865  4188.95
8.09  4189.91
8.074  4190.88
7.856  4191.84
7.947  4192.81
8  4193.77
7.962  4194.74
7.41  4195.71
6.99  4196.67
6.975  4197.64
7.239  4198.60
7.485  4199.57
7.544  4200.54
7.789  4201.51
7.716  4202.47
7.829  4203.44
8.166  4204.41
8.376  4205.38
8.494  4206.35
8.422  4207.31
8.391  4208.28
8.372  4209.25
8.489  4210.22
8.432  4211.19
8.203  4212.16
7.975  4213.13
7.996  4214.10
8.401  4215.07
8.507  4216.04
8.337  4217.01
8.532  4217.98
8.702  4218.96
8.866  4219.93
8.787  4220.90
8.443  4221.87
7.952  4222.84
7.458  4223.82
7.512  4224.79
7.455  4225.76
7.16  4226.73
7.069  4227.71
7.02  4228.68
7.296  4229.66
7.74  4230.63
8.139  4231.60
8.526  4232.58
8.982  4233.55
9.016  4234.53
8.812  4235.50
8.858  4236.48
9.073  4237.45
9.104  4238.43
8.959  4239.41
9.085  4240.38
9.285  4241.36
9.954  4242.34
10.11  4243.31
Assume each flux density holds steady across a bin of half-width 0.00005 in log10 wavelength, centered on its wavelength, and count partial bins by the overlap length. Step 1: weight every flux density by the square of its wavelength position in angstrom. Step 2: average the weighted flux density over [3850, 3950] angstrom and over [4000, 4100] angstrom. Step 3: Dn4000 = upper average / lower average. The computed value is 2.11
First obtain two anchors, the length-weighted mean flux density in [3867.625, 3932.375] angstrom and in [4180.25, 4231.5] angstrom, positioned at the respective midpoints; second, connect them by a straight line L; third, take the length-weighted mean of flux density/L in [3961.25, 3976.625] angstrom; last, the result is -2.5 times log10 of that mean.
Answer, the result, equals 0.49 mag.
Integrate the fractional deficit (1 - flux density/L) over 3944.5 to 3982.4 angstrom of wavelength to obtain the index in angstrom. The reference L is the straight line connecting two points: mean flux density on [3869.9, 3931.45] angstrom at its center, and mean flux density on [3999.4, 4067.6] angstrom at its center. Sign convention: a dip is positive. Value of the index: 9.7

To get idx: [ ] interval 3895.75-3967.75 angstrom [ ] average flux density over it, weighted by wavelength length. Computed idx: 4.48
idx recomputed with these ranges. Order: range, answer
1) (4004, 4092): 8.05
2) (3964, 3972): 2.66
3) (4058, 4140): 7.84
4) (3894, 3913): 5.31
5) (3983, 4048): 7.99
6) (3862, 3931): 4.43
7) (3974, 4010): 7.1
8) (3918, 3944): 3.55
